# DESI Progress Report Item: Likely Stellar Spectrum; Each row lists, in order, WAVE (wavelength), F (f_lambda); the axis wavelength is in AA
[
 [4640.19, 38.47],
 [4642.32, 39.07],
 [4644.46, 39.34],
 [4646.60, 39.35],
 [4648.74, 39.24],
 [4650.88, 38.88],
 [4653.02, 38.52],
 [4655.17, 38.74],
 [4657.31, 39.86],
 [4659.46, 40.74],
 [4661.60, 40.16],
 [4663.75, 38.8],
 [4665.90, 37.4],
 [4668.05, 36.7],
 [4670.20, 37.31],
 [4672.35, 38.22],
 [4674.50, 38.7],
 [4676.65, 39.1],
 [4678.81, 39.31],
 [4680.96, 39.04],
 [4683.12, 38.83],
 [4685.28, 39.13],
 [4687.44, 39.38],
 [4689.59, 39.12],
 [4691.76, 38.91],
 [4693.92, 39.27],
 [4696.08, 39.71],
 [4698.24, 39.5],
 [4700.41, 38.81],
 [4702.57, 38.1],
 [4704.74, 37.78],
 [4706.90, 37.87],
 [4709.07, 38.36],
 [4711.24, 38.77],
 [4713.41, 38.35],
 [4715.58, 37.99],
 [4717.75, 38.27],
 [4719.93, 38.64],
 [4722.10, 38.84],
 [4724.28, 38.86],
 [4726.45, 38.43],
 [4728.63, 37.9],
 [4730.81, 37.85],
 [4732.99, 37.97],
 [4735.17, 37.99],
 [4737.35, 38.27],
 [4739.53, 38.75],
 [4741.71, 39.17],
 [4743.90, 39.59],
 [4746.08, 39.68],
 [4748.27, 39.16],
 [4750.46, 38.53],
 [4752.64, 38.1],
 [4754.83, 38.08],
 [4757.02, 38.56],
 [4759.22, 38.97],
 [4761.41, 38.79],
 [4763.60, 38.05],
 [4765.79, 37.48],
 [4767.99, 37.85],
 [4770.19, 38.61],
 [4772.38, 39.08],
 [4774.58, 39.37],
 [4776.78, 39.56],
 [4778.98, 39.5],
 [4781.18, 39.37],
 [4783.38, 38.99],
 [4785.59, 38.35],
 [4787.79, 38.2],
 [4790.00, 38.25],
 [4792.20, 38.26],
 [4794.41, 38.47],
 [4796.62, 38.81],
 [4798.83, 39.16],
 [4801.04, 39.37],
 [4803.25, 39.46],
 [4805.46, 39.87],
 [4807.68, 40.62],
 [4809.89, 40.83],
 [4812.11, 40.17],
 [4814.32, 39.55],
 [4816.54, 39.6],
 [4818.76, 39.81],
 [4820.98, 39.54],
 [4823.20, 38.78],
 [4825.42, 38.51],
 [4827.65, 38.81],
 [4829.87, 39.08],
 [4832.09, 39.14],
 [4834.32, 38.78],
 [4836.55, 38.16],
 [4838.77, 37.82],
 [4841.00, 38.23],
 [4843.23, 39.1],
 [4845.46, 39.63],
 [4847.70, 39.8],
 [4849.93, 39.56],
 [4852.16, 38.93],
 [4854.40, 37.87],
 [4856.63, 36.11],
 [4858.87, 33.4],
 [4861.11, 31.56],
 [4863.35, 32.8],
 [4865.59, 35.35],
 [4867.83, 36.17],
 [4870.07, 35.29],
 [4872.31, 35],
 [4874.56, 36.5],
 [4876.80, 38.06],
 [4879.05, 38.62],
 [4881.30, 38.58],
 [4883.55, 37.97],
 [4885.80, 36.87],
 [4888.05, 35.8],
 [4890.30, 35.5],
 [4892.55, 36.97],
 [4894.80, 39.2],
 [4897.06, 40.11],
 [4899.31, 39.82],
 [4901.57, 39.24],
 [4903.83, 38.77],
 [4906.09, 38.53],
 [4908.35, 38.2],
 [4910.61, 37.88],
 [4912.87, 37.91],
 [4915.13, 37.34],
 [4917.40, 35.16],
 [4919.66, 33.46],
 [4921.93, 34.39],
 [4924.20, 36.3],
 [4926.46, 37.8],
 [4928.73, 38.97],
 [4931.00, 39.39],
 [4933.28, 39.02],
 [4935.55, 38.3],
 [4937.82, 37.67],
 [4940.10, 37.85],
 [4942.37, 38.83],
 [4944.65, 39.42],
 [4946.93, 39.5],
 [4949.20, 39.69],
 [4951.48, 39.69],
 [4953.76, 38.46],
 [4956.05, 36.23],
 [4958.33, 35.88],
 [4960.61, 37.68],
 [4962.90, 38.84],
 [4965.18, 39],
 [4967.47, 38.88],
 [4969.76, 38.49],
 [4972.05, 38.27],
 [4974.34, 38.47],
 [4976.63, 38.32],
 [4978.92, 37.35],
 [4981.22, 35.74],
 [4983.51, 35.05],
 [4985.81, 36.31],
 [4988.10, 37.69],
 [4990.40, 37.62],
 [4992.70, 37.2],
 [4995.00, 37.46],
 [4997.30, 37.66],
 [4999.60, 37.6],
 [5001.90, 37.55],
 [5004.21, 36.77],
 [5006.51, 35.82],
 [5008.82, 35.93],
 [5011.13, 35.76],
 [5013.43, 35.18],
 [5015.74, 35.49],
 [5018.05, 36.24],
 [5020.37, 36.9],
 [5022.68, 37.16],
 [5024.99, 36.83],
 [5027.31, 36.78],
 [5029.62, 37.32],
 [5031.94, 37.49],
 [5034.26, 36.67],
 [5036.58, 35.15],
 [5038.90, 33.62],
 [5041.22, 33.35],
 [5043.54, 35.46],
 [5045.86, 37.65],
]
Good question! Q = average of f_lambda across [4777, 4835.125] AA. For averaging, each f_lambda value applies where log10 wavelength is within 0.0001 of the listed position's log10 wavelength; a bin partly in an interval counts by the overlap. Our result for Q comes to 39.2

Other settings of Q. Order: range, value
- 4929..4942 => 38.5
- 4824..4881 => 37.3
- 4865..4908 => 37.5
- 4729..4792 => 38.6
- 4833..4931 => 37.3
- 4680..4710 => 38.8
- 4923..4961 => 38.3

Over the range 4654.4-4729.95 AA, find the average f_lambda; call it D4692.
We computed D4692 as 38.7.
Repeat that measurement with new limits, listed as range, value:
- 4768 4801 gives 38.8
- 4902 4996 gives 37.7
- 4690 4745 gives 38.6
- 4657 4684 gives 38.7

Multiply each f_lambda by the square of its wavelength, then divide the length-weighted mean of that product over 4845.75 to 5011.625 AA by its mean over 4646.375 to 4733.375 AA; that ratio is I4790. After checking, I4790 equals 1.07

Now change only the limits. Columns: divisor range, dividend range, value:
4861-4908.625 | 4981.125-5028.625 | 1.04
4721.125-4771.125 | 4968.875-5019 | 1.06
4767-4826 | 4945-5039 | 1.03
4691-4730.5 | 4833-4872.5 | 1.02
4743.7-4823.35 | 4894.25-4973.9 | 1.04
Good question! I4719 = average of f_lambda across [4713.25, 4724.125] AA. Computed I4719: 38.4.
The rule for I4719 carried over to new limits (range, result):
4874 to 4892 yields 37.3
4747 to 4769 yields 38.4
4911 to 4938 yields 37.1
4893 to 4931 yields 37.7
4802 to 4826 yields 39.7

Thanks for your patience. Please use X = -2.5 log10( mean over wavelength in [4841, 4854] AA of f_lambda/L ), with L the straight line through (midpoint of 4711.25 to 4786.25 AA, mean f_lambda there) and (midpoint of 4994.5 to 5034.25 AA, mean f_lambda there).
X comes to -0.037 mag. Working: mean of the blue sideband 38.6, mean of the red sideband 36.7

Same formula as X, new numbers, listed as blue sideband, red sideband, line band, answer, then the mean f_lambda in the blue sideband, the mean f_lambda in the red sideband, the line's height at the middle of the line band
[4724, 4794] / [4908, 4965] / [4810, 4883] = 0.01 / 38.6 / 37.8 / 38.2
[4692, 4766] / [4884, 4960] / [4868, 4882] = 0.03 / 38.6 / 37.8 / 38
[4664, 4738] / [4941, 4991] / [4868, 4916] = 0.01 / 38.5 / 38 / 38.1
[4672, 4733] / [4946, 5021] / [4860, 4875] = 0.10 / 38.7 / 37.3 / 37.9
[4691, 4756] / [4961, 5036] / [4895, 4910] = -0.04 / 38.6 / 37.1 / 37.6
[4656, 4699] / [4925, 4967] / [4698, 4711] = 0.02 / 39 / 38.5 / 38.9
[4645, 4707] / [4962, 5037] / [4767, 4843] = -0.03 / 38.9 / 37.1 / 38.1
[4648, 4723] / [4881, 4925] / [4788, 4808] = -0.03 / 38.8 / 37.4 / 38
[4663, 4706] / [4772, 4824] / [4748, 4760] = 0.02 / 38.7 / 39.3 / 39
